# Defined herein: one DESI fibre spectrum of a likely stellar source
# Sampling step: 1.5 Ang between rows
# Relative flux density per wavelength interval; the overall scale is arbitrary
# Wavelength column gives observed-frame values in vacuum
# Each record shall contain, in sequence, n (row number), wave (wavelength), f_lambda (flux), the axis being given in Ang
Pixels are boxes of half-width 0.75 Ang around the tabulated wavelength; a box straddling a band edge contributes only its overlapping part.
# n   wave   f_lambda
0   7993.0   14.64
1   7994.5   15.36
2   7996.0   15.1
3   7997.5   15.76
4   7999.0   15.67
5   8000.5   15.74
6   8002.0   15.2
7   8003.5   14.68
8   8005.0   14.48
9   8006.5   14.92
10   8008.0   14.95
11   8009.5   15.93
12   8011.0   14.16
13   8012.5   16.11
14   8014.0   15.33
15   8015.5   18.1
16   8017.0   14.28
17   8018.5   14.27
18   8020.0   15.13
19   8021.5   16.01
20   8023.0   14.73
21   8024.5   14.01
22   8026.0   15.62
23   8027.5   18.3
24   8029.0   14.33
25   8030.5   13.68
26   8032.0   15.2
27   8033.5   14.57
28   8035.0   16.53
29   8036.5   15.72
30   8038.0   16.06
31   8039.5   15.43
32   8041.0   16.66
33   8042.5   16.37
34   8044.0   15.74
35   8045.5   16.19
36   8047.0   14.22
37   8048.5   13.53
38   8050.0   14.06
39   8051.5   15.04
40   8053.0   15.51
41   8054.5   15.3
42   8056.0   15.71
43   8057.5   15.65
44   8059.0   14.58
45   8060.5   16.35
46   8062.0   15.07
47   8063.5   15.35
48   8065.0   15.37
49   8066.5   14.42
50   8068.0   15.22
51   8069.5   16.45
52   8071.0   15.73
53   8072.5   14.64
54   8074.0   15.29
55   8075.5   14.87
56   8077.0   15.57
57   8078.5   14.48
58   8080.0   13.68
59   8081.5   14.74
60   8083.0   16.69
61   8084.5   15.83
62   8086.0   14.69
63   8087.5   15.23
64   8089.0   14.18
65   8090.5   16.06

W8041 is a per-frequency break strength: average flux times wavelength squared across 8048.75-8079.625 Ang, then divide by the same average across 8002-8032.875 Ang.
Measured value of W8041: 1.01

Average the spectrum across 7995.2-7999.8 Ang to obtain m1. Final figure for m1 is 15.5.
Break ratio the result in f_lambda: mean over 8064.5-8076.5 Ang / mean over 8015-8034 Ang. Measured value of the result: 1.0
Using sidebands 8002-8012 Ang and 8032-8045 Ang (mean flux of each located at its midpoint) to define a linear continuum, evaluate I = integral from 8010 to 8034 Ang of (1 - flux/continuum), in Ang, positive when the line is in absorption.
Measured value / 0.16 Ang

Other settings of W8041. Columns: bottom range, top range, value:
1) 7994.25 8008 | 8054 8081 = 1.02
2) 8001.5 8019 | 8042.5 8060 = 1.00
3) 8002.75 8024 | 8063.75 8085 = 1.02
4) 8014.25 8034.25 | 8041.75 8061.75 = 1.01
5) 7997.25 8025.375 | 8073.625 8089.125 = 1.01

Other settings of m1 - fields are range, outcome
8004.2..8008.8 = 14.8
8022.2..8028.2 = 15.6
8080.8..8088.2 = 15.4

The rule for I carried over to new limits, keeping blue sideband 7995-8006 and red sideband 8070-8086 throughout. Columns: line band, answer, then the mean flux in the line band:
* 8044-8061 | 0.1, 15.1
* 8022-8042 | -0.4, 15.5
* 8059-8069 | -0.1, 15.3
